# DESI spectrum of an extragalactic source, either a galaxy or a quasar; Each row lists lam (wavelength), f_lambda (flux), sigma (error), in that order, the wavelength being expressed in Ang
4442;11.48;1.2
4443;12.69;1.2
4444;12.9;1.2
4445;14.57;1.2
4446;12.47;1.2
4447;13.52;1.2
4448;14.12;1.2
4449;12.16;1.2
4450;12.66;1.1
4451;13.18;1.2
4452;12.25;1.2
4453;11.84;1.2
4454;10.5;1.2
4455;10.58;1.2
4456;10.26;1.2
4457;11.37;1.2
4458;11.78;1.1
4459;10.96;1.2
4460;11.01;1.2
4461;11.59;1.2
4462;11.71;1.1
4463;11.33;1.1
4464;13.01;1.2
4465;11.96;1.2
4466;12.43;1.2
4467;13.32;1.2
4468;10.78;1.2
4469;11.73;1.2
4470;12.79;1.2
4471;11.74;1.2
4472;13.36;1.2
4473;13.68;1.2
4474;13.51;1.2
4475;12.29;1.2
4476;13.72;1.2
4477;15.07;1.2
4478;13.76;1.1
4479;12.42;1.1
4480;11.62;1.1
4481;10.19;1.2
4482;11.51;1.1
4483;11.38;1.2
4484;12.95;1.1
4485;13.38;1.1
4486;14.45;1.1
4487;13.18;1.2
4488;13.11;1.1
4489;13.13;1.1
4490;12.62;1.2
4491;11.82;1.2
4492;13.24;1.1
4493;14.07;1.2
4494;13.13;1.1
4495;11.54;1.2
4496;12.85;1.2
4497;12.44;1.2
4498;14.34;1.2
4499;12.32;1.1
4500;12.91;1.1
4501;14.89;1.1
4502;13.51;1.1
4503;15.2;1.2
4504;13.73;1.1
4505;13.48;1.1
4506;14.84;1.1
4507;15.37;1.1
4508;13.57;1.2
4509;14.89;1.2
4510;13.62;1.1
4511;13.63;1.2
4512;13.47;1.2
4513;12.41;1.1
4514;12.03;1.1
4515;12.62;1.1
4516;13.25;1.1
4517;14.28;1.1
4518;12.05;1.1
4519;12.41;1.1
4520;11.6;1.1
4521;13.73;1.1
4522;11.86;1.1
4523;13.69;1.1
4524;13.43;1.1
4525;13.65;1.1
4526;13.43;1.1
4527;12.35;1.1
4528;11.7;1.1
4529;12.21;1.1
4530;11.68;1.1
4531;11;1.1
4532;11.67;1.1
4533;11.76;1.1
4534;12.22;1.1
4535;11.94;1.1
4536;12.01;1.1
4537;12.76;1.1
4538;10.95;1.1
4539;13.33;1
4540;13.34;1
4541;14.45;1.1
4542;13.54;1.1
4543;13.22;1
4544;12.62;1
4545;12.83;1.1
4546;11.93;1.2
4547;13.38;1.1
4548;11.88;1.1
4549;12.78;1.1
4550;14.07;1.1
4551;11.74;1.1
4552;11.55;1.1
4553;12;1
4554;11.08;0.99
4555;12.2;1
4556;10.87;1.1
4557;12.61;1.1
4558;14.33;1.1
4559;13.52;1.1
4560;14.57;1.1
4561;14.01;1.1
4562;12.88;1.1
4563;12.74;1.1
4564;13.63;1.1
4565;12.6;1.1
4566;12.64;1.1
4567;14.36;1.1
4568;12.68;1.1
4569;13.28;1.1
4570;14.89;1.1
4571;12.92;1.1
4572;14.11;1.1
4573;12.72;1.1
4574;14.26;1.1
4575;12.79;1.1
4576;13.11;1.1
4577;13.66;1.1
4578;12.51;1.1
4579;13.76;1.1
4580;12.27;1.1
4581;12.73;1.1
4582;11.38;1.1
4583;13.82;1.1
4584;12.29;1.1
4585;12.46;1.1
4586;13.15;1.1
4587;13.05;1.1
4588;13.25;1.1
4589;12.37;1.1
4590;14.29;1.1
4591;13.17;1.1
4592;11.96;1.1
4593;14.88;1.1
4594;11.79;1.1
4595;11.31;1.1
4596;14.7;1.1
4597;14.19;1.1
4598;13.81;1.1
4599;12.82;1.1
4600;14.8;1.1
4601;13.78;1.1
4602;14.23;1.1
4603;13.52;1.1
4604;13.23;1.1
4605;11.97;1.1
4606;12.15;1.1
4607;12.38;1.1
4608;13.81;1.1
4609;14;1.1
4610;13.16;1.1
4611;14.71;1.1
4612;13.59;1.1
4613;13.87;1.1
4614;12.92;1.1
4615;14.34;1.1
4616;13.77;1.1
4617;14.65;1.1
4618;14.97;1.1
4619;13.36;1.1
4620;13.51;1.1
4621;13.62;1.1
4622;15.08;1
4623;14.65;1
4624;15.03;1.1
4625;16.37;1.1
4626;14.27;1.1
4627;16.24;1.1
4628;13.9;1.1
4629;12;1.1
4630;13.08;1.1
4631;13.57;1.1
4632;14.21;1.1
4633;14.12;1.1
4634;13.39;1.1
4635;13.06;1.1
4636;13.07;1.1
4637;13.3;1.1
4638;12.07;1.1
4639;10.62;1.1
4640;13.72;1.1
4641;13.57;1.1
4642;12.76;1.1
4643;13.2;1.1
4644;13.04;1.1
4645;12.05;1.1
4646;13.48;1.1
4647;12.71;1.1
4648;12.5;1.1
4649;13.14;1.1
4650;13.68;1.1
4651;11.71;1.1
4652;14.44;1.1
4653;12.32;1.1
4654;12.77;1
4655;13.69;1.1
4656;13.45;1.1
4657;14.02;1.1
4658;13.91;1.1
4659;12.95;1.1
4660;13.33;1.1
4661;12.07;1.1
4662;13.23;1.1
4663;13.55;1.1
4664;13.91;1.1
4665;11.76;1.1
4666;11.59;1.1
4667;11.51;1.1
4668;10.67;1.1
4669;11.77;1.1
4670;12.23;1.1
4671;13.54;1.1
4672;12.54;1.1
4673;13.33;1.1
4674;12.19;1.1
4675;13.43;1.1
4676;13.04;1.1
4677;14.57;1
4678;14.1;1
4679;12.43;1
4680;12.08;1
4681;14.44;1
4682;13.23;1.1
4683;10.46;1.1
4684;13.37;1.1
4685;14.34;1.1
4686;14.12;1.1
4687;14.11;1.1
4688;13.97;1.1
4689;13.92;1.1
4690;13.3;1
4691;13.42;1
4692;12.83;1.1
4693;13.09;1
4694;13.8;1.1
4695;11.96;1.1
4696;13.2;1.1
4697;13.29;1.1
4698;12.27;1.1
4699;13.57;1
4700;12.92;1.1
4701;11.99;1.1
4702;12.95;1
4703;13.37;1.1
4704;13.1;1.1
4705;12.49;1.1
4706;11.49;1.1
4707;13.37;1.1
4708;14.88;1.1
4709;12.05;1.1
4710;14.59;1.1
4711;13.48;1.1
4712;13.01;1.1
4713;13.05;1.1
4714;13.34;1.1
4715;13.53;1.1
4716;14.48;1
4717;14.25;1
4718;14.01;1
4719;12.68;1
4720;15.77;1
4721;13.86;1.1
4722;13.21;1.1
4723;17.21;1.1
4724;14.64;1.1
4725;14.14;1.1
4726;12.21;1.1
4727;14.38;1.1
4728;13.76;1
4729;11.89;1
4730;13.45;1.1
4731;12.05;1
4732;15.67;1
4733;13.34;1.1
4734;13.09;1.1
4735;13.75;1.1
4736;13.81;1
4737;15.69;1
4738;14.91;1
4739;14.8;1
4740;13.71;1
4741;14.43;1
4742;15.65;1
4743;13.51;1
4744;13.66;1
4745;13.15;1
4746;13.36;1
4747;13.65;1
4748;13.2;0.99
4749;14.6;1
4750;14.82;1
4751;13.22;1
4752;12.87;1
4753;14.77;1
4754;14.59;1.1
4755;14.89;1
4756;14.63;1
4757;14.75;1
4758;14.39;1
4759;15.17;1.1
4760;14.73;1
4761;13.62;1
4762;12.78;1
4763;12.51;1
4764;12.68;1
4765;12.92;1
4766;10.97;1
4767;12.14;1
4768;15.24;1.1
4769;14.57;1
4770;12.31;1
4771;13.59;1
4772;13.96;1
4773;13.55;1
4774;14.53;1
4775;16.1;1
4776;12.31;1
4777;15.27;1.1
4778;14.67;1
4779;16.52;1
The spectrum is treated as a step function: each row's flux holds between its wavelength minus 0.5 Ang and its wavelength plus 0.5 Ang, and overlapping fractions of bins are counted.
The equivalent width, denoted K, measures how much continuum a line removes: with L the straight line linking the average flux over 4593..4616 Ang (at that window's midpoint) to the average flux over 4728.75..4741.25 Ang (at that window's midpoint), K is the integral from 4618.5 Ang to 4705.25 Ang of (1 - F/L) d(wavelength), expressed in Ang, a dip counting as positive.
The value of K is 2.9 Ang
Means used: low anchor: 13.5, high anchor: 13.9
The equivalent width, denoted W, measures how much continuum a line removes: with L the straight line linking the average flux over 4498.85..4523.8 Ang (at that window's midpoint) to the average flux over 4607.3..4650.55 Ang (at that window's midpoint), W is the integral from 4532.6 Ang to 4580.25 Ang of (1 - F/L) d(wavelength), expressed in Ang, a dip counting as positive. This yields 2.11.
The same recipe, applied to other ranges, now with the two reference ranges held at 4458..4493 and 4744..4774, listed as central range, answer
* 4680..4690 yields 0.0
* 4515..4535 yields 0.3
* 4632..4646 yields 0.2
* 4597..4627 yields -1.9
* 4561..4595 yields -0.4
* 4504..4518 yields -1.0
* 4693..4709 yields 0.6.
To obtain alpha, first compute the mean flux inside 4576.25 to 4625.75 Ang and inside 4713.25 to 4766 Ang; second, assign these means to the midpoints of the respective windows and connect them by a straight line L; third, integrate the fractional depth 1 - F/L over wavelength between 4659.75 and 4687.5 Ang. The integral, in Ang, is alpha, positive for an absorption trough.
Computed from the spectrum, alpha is 1.7 Ang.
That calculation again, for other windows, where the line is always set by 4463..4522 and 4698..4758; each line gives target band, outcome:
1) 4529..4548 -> 1.0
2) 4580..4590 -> 0.4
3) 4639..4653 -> 0.6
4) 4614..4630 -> -1.0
